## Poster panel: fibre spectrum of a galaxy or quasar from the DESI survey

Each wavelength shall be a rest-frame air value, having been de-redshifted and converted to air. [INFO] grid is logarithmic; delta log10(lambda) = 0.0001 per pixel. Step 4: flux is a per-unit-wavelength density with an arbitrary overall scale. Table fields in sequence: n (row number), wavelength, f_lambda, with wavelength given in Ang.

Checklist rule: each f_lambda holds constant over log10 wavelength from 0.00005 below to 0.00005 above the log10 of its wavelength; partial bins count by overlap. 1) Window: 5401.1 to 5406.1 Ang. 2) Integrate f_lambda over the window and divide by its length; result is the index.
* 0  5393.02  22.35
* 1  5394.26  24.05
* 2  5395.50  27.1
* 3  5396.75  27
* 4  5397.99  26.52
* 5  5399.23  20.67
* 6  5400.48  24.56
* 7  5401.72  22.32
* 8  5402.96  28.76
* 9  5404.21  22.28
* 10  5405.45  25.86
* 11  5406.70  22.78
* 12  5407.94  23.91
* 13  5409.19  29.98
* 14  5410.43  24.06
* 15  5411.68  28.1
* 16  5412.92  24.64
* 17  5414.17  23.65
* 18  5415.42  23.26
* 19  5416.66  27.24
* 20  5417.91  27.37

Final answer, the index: 24.8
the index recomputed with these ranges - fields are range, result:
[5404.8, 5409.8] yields 25.6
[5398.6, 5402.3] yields 22.5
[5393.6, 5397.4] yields 26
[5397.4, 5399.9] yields 23.5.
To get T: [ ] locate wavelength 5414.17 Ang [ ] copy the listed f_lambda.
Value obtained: 23.65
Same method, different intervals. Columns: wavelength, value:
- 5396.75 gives 27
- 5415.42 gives 23.26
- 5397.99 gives 26.52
